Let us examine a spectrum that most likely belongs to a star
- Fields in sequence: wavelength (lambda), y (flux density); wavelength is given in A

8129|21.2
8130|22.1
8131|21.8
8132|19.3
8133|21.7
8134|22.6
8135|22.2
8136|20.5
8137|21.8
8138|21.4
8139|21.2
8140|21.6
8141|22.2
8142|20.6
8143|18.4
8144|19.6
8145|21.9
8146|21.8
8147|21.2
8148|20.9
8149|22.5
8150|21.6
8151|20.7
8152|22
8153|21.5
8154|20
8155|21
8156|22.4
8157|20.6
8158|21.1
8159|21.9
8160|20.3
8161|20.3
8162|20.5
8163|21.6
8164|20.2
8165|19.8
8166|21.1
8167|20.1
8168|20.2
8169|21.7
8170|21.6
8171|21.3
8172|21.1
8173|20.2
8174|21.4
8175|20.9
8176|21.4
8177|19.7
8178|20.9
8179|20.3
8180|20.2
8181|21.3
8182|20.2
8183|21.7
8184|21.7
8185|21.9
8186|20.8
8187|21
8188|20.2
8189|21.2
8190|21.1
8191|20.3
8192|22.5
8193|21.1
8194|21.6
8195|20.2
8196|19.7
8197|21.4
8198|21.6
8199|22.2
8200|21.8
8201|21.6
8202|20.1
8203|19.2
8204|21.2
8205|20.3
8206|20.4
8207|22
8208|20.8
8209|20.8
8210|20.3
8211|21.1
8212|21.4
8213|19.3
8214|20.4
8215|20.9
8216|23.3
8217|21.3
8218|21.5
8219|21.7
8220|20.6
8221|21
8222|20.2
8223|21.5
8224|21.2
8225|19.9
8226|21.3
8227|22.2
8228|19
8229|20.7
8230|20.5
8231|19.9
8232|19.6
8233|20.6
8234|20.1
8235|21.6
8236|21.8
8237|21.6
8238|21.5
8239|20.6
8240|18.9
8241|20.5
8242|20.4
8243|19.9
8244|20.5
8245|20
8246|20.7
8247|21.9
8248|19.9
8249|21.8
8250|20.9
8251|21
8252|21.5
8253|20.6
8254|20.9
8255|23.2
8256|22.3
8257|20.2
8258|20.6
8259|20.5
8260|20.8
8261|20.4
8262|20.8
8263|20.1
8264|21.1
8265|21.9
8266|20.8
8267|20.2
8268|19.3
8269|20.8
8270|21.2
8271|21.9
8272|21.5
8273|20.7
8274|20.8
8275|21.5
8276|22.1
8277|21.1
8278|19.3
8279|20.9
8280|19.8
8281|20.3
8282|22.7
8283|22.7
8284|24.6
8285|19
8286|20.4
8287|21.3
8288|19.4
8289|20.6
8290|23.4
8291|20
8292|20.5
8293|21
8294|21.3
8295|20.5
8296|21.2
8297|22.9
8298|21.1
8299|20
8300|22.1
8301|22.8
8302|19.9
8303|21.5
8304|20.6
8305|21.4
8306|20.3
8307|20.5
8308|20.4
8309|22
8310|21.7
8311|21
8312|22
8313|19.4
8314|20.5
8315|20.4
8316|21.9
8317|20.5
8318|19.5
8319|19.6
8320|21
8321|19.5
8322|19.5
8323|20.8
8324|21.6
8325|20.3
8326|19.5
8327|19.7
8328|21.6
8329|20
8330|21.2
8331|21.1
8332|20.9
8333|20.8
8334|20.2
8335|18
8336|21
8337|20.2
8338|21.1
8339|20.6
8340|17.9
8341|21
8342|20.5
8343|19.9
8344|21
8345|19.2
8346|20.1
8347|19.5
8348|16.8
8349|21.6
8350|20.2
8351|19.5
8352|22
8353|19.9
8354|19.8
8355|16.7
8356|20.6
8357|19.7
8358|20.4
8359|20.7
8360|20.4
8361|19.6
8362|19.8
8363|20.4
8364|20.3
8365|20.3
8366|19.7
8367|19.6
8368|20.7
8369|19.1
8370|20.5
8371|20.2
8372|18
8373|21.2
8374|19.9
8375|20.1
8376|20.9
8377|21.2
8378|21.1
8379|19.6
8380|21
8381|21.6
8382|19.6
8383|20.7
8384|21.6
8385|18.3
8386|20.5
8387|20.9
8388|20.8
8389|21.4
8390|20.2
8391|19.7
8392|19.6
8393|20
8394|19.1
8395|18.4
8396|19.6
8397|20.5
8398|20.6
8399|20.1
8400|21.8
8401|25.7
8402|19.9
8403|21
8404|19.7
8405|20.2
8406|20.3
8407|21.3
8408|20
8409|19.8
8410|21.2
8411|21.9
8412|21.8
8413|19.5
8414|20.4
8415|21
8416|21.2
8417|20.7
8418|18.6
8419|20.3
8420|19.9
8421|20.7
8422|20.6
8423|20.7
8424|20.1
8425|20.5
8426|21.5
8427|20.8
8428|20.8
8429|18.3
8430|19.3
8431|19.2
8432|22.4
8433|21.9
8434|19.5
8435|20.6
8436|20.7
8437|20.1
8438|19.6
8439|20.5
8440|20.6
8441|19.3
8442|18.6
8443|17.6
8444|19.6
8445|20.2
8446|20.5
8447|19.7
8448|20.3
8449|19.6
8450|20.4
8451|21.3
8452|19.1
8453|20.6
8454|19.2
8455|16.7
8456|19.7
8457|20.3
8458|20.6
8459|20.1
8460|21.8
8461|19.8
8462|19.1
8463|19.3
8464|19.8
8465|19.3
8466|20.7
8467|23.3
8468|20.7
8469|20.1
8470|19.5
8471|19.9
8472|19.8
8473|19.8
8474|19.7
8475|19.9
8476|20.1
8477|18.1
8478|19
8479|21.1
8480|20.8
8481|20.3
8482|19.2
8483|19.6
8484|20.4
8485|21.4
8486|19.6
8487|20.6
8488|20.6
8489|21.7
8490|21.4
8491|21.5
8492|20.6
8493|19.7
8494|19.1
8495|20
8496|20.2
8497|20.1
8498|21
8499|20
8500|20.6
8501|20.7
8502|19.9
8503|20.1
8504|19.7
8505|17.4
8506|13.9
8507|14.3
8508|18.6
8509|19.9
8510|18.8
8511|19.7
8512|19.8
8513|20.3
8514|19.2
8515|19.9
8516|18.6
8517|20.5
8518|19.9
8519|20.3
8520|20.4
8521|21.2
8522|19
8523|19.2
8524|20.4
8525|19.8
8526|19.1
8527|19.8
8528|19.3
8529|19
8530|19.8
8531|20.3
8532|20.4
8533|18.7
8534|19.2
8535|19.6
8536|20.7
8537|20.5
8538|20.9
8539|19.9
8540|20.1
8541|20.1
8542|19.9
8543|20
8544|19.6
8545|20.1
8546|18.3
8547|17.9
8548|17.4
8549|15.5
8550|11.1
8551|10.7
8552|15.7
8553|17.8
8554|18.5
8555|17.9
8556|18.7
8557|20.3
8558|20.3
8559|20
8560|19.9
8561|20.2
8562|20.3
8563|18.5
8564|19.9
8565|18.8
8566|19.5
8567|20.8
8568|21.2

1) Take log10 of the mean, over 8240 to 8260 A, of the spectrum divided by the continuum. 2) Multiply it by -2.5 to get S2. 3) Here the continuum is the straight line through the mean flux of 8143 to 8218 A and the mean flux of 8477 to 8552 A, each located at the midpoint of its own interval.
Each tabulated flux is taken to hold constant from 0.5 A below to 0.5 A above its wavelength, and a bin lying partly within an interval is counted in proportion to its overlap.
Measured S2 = -0.01 mag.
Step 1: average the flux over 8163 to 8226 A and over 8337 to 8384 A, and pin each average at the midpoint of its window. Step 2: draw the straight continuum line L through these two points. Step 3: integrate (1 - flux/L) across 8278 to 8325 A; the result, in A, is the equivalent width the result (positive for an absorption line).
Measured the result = -1.2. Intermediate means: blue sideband 20.9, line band 20.9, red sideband 20.1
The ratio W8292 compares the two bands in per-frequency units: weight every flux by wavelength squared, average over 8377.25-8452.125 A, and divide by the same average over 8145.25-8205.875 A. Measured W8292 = 1.03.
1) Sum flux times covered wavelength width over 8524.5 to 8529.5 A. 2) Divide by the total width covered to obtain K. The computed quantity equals 19.4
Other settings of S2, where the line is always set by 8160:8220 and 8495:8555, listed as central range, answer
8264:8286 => -0.03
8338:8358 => 0.01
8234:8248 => 0.00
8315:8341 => -0.01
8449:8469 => -0.04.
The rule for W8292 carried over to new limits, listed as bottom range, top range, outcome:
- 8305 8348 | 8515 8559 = 0.98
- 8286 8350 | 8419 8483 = 1.00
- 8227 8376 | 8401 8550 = 1.01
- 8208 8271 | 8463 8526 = 1.01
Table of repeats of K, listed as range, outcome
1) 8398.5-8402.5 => 21.9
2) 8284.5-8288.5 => 20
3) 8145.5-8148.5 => 21.3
